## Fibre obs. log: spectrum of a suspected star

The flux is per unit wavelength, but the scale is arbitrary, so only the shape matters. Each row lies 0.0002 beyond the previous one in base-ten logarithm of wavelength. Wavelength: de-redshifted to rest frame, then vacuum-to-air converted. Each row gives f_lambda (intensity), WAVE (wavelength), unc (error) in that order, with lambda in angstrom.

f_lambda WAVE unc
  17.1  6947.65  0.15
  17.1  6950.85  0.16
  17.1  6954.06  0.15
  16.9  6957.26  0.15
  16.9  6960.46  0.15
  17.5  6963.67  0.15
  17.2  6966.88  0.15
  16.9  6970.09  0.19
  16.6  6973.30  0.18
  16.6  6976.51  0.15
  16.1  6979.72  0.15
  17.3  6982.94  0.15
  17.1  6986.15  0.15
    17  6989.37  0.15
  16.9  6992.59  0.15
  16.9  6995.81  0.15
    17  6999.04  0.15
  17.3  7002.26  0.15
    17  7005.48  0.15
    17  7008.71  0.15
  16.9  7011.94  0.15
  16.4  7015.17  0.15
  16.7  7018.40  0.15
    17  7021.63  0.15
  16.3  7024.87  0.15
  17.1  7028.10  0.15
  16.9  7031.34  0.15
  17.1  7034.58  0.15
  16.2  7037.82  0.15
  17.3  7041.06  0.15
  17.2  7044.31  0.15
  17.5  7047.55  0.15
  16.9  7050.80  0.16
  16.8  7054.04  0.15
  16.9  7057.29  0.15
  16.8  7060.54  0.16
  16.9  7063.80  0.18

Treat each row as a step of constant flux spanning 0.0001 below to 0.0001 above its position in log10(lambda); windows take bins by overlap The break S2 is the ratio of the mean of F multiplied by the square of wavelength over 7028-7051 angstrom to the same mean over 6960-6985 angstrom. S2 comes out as 1.03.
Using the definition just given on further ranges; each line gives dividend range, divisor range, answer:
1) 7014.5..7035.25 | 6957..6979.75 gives 1.01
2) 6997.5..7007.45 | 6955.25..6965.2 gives 1.01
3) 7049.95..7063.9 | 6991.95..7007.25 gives 1.01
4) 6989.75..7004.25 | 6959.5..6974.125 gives 1.01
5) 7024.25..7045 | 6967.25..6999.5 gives 1.02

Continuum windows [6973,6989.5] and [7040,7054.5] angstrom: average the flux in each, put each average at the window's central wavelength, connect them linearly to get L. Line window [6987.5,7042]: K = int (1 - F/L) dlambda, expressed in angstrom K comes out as 0.3 angstrom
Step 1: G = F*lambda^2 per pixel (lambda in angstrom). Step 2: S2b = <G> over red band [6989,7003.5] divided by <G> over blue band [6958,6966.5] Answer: 1.0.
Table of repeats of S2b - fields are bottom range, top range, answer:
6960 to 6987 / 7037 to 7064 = 1.03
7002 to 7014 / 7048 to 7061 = 1.01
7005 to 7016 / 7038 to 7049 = 1.03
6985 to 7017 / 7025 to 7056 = 1.01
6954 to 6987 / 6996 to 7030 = 1.01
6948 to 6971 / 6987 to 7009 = 1.01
